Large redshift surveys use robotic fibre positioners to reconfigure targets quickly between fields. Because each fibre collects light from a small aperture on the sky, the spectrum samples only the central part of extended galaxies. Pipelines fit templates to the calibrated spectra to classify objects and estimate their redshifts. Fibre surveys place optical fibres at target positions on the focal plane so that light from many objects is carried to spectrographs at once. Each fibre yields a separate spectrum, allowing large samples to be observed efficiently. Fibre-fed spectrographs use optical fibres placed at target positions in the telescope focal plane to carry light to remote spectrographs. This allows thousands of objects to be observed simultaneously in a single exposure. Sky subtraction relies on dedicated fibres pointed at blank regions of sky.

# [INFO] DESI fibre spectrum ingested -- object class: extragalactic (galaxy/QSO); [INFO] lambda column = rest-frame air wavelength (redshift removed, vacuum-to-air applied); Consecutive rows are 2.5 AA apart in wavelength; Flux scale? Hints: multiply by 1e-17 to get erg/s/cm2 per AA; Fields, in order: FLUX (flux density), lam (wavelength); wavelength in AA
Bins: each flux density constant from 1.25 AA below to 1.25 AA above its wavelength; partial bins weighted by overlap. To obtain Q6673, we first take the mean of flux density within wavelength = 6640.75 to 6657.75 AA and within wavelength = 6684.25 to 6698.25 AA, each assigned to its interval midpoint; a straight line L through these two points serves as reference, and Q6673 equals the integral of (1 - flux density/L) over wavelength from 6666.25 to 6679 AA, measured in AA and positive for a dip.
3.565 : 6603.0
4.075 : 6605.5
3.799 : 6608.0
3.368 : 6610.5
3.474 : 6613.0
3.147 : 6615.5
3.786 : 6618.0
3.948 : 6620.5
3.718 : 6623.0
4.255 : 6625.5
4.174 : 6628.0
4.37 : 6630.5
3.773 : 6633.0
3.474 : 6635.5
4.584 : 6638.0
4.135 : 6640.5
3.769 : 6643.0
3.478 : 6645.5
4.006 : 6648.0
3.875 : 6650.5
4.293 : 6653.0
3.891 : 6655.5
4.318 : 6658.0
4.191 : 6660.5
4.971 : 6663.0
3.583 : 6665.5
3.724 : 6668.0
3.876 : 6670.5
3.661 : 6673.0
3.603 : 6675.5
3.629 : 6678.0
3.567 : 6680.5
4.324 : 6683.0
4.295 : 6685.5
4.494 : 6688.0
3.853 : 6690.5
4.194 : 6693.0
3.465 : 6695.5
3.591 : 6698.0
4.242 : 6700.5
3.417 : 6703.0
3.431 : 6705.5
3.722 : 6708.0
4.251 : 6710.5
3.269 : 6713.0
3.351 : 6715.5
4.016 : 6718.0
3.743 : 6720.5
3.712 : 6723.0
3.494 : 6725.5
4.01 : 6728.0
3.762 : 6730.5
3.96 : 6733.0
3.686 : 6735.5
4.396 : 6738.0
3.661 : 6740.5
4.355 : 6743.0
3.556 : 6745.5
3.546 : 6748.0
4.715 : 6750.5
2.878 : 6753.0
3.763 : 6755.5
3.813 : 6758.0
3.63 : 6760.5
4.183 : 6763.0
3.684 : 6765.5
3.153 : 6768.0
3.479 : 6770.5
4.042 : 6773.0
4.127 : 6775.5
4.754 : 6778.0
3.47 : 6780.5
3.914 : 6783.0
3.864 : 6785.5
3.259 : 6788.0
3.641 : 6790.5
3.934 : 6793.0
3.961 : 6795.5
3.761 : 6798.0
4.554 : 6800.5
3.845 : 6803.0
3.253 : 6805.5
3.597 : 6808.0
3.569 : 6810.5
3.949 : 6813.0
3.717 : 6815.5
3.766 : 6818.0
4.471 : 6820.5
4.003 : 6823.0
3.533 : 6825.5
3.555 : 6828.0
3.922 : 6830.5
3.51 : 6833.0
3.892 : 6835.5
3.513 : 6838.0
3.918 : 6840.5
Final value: 0.9 AA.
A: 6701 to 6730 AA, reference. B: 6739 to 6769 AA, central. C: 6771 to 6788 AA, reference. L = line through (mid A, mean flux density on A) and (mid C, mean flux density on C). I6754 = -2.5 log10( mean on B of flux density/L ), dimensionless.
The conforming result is 0.03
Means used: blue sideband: 3.69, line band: 3.76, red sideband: 3.95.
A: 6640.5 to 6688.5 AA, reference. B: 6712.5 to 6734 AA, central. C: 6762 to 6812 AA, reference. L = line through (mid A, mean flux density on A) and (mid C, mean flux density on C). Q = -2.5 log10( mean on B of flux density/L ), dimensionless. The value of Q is 0.050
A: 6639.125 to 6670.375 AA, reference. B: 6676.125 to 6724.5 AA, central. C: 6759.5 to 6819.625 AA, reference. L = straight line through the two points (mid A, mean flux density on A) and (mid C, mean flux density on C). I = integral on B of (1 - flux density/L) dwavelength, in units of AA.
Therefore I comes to 1.6 AA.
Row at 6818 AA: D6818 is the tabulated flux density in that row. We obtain 3.766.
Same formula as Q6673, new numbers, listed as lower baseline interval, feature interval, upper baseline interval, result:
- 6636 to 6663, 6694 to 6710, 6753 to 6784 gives 1.10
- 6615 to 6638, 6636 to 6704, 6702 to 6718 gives -3.72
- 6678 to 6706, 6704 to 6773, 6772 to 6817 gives 2.14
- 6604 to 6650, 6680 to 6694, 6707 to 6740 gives -1.22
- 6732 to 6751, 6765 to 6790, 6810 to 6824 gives 1.08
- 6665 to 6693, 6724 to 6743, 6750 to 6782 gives -0.23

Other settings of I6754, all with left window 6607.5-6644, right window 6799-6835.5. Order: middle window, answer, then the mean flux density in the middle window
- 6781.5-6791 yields 0.043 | 3.67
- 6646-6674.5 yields -0.048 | 4.02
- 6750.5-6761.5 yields 0.048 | 3.65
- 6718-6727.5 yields 0.030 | 3.73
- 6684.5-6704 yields -0.031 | 3.95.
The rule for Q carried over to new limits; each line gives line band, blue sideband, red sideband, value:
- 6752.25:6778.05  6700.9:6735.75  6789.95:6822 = 0.01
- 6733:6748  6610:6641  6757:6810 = -0.02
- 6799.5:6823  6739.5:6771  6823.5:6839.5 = -0.05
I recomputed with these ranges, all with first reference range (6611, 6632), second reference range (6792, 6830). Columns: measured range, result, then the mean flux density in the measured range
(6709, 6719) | 0.3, 3.71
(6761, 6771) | 0.5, 3.64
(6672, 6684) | 0.3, 3.75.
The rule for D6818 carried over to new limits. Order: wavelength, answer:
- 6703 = 3.417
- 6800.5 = 4.554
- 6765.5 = 3.684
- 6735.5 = 3.686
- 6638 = 4.584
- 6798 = 3.761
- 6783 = 3.914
